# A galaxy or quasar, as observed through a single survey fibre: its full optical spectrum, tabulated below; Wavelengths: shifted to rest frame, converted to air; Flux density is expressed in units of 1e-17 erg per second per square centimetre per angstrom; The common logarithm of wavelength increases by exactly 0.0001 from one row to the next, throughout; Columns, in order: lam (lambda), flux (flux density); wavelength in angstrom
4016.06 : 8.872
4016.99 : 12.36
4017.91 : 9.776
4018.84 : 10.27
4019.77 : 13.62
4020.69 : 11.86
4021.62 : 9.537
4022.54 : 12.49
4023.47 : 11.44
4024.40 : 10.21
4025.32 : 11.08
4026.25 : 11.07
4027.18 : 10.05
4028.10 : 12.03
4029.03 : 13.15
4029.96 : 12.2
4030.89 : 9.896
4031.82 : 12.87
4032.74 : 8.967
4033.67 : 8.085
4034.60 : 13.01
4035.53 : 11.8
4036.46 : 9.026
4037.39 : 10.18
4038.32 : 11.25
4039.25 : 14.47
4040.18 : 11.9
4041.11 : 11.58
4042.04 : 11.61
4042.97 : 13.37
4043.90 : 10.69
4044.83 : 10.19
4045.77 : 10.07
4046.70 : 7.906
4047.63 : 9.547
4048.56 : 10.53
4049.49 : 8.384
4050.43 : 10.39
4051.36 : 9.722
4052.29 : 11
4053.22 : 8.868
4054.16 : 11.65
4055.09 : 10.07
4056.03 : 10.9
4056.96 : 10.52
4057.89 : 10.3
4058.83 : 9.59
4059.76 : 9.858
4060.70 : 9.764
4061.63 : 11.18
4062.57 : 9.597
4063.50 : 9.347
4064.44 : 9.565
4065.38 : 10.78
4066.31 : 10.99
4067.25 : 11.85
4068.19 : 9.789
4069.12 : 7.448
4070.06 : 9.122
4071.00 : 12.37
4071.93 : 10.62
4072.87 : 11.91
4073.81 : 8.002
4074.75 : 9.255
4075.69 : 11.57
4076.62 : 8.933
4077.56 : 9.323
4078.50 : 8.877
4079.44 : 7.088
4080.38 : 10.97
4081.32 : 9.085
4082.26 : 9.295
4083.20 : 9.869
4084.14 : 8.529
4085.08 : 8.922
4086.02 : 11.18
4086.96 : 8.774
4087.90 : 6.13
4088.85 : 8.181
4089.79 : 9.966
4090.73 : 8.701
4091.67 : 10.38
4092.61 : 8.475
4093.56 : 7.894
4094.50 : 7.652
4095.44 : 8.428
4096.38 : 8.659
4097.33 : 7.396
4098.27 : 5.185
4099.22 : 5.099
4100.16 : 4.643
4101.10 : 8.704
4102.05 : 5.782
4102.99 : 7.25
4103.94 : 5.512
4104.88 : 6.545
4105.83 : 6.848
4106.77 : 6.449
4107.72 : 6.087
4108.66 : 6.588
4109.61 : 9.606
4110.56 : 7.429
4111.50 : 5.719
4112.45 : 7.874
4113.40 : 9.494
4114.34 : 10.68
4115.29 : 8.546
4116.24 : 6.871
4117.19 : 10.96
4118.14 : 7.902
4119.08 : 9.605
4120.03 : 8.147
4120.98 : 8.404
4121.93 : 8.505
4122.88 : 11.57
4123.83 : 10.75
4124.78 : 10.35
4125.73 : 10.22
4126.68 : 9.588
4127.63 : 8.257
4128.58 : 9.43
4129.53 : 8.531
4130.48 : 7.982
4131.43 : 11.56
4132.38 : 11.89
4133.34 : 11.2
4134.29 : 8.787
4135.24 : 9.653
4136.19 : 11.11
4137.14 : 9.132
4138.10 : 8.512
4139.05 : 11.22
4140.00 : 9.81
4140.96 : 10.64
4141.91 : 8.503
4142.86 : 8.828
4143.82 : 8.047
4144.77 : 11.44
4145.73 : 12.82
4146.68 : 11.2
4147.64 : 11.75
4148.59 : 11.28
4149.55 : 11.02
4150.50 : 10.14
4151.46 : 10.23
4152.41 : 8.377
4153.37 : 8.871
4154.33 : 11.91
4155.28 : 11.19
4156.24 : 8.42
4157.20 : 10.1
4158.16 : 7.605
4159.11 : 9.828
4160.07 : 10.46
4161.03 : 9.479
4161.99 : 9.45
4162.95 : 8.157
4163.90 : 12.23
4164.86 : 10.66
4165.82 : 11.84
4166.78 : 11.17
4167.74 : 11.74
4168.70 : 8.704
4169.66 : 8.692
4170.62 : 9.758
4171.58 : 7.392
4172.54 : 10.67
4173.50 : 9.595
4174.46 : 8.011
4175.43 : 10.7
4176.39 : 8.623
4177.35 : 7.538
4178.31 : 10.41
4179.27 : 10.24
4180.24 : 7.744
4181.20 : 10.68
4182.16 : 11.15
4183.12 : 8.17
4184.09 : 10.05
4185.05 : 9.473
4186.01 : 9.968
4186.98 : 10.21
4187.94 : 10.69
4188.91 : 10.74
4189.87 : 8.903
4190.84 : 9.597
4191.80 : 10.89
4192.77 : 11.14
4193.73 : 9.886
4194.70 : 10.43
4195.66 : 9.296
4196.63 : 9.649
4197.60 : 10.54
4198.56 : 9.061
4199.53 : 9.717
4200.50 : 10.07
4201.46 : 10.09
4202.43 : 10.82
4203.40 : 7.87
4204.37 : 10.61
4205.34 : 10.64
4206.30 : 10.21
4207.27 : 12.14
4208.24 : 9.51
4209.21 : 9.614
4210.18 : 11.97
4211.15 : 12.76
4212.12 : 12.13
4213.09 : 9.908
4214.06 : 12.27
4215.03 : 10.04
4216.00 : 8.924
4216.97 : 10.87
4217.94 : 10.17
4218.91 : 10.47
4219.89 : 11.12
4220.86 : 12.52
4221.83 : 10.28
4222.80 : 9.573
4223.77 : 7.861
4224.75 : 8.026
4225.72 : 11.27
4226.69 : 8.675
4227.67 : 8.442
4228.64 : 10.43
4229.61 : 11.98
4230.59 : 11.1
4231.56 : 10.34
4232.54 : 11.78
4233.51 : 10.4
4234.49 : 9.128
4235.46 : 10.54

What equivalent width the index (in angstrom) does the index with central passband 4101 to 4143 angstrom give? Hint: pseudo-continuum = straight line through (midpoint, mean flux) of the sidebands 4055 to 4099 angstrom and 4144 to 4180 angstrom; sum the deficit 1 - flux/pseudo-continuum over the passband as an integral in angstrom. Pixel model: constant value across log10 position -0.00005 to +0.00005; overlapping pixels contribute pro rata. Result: 3.9 angstrom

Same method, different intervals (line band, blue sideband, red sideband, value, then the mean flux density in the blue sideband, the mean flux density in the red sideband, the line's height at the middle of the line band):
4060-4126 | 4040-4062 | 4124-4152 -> 9.64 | 10.4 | 10.1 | 10.3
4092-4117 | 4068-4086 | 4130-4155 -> 6.36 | 9.57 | 10.2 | 9.85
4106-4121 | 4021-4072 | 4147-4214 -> 3.22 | 10.6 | 10.1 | 10.3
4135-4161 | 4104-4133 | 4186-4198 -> -2.20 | 8.71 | 10.1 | 9.29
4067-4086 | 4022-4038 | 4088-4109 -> -2.63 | 11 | 7.27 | 8.48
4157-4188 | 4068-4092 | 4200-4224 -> 1.43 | 9.39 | 10.5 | 10.2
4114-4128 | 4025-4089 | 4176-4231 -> 1.15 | 10.2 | 10.1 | 10.2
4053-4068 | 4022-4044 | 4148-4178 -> 0.97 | 11.4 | 9.81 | 11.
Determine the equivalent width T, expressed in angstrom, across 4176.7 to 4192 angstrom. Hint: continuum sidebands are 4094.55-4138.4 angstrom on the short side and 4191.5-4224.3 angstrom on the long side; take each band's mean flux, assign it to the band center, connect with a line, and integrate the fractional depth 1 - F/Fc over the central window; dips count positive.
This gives 0.2 angstrom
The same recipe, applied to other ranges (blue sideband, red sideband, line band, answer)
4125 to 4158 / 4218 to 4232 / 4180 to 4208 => 0.2 angstrom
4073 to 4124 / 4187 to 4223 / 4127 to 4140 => -1.1 angstrom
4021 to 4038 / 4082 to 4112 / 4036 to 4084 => -3.7 angstrom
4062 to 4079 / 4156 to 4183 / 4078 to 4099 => 2.8 angstrom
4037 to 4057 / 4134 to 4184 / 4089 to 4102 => 3.3 angstrom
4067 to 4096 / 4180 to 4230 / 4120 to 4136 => -0.2 angstrom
